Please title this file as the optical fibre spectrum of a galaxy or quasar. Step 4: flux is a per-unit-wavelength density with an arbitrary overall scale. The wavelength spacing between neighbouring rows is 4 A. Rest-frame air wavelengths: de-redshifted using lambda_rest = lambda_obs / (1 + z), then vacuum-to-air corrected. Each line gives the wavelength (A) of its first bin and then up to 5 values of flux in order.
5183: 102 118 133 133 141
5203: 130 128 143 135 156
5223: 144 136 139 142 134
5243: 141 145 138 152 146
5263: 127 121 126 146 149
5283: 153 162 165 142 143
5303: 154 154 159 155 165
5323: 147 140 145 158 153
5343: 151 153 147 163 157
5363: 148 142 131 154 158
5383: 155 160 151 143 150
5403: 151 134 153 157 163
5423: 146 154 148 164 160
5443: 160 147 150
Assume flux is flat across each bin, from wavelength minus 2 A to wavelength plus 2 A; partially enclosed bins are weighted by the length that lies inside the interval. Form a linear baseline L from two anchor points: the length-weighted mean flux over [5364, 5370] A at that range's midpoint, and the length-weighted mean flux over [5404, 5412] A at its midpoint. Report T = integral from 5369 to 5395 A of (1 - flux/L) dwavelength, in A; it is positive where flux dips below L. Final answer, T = -1.63 A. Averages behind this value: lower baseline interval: 141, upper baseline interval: 143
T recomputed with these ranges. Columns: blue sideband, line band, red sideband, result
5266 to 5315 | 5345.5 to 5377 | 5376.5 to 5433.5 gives 0.3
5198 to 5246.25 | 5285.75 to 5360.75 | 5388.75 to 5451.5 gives -3.9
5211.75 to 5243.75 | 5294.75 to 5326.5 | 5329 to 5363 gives -0.6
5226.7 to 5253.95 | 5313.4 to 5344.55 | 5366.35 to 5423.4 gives -1.3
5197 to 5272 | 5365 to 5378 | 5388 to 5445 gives 0.5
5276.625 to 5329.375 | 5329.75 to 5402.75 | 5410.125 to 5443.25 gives 1.6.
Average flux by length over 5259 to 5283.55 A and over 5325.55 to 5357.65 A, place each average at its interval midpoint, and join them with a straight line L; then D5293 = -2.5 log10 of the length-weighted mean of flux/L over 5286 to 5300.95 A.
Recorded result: -0.08 mag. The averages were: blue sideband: 137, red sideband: 152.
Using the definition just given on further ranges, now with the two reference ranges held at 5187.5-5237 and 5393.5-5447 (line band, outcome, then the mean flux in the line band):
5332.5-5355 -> -0.045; 153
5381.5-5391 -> -0.044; 156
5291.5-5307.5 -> -0.040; 149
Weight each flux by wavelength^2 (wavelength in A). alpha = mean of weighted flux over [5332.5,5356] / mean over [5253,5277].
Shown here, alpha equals 1.2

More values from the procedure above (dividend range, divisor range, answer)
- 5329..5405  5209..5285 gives 1.12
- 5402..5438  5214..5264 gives 1.15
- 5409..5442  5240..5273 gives 1.21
